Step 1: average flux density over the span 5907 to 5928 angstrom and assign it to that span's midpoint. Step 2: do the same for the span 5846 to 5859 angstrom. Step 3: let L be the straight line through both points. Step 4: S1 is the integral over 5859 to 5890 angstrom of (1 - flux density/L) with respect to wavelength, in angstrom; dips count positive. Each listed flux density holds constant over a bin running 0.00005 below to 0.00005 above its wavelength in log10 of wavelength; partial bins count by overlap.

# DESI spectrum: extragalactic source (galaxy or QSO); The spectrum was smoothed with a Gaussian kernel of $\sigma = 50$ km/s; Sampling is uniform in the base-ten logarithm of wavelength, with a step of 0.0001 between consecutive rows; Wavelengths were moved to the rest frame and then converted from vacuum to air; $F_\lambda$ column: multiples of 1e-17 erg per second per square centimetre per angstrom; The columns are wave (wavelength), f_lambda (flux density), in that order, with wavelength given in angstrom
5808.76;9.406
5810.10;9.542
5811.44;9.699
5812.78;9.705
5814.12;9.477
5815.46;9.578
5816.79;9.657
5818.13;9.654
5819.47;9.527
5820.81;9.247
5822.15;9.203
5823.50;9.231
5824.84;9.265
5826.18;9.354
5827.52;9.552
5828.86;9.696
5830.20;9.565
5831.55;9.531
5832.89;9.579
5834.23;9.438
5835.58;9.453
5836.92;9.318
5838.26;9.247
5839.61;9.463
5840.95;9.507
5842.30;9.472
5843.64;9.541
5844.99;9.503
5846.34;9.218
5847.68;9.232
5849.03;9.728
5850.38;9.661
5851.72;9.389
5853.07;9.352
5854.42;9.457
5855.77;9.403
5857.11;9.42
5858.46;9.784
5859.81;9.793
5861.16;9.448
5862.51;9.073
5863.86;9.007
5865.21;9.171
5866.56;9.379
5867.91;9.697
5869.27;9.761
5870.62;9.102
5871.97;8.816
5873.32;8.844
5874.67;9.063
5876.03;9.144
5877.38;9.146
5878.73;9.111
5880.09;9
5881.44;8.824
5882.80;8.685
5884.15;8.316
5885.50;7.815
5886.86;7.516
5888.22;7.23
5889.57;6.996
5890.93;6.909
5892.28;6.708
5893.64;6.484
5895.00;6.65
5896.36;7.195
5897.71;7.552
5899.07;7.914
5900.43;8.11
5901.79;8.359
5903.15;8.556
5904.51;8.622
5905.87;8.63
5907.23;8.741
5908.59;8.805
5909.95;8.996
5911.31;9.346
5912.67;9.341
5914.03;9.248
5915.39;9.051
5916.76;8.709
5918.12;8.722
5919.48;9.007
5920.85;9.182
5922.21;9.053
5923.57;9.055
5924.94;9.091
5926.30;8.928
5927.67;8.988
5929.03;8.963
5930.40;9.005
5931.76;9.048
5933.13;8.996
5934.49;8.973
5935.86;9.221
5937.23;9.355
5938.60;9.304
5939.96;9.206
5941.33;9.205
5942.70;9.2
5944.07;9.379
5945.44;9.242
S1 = 1.6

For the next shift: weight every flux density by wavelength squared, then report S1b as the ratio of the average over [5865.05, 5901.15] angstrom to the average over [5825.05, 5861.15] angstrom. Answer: 0.88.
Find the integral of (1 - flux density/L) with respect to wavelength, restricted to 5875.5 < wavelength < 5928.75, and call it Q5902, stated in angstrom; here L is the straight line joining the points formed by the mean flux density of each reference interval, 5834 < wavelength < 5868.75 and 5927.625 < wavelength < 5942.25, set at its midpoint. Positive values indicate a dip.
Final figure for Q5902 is 4.8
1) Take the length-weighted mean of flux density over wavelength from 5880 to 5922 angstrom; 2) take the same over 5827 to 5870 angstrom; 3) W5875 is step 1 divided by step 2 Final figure 0.9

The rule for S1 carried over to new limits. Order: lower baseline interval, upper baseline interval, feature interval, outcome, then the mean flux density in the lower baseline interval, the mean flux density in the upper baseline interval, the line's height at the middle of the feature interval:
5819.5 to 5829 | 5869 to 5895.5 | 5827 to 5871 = -3.00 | 9.35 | 8.19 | 8.86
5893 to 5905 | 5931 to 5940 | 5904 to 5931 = -1.74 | 7.7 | 9.16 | 8.44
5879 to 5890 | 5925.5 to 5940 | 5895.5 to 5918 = 0.01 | 8.11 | 9.09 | 8.56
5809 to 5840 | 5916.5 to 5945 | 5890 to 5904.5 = 2.70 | 9.47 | 9.08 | 9.21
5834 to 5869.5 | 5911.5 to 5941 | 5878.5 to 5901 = 3.84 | 9.44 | 9.08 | 9.25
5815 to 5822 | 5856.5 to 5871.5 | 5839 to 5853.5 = -0.02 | 9.52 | 9.41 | 9.45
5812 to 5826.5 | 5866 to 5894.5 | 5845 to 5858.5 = -0.86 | 9.45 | 8.39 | 8.88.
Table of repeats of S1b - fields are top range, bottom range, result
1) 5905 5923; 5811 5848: 0.98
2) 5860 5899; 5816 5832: 0.90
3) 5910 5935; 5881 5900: 1.22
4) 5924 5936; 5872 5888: 1.06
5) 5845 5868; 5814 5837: 1.01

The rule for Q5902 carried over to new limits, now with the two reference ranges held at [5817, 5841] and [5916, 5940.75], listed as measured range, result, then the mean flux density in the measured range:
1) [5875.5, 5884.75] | 0.3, 8.89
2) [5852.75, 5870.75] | -0.2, 9.43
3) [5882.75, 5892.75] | 1.9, 7.47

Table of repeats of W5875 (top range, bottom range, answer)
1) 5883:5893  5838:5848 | 0.79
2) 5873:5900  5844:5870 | 0.84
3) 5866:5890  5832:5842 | 0.92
